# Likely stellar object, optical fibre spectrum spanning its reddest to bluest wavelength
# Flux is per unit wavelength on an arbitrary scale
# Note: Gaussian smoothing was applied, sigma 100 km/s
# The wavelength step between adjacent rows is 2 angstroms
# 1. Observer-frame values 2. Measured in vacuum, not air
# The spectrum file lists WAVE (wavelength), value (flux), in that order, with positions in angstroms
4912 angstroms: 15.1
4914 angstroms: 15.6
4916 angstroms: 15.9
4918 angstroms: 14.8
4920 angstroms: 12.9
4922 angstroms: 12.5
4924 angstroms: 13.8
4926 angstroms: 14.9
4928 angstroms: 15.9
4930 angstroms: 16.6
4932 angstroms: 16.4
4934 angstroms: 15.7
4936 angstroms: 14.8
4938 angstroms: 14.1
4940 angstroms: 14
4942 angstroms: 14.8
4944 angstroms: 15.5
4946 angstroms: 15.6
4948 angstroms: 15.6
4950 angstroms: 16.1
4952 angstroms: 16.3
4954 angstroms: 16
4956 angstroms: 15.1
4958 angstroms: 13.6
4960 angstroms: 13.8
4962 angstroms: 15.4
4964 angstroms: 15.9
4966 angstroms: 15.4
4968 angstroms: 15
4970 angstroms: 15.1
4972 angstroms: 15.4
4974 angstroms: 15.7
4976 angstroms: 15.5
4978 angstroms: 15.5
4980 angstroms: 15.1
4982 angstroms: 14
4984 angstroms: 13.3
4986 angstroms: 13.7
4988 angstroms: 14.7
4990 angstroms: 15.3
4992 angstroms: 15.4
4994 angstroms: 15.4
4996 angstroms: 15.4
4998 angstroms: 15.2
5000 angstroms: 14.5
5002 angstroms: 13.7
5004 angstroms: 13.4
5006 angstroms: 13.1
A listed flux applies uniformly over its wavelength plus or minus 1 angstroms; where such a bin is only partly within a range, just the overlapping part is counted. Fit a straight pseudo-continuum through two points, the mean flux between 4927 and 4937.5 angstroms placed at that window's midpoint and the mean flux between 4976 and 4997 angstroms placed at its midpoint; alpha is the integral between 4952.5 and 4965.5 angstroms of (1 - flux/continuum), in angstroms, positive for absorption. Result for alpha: 0.2 angstroms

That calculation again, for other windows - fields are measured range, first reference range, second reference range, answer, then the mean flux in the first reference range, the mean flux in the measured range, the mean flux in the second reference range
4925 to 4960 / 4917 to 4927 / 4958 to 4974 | -2.3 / 13.8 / 15.3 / 15.1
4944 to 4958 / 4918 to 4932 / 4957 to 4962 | -1.4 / 14.6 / 15.6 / 14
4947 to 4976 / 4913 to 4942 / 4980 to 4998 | -1.1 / 14.8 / 15.3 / 14.7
